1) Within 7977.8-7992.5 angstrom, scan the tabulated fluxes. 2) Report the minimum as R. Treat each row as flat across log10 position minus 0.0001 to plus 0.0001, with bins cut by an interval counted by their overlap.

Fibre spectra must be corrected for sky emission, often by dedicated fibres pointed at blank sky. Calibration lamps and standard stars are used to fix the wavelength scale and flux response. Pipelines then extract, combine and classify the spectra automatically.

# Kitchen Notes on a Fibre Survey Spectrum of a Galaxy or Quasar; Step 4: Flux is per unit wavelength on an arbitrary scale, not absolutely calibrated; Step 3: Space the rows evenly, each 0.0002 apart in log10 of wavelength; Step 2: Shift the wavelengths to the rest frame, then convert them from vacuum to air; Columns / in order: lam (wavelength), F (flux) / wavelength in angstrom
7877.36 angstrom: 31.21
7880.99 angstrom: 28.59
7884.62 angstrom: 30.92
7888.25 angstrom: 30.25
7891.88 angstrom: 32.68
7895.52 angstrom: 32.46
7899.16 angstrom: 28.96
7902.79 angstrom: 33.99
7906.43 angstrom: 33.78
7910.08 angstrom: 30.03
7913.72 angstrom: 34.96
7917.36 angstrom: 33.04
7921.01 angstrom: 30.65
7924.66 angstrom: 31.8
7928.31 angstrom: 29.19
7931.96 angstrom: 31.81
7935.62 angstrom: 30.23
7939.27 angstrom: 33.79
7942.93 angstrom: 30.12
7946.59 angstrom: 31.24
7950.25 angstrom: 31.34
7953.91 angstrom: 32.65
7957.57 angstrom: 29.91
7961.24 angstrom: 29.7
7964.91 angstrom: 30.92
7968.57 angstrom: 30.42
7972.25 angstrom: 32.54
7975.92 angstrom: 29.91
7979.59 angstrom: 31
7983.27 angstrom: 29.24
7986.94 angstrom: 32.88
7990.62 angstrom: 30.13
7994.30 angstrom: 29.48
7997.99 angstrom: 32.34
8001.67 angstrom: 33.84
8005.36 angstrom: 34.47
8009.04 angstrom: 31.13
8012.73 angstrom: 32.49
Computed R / 29.24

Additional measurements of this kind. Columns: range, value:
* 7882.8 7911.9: 28.96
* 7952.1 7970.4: 29.7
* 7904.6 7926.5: 30.03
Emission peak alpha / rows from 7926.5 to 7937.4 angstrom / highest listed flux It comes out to 31.81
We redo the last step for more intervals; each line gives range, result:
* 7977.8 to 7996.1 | 32.88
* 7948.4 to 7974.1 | 32.65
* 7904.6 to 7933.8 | 34.96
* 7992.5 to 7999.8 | 32.34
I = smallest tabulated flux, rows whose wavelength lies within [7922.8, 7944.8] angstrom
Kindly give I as 29.19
